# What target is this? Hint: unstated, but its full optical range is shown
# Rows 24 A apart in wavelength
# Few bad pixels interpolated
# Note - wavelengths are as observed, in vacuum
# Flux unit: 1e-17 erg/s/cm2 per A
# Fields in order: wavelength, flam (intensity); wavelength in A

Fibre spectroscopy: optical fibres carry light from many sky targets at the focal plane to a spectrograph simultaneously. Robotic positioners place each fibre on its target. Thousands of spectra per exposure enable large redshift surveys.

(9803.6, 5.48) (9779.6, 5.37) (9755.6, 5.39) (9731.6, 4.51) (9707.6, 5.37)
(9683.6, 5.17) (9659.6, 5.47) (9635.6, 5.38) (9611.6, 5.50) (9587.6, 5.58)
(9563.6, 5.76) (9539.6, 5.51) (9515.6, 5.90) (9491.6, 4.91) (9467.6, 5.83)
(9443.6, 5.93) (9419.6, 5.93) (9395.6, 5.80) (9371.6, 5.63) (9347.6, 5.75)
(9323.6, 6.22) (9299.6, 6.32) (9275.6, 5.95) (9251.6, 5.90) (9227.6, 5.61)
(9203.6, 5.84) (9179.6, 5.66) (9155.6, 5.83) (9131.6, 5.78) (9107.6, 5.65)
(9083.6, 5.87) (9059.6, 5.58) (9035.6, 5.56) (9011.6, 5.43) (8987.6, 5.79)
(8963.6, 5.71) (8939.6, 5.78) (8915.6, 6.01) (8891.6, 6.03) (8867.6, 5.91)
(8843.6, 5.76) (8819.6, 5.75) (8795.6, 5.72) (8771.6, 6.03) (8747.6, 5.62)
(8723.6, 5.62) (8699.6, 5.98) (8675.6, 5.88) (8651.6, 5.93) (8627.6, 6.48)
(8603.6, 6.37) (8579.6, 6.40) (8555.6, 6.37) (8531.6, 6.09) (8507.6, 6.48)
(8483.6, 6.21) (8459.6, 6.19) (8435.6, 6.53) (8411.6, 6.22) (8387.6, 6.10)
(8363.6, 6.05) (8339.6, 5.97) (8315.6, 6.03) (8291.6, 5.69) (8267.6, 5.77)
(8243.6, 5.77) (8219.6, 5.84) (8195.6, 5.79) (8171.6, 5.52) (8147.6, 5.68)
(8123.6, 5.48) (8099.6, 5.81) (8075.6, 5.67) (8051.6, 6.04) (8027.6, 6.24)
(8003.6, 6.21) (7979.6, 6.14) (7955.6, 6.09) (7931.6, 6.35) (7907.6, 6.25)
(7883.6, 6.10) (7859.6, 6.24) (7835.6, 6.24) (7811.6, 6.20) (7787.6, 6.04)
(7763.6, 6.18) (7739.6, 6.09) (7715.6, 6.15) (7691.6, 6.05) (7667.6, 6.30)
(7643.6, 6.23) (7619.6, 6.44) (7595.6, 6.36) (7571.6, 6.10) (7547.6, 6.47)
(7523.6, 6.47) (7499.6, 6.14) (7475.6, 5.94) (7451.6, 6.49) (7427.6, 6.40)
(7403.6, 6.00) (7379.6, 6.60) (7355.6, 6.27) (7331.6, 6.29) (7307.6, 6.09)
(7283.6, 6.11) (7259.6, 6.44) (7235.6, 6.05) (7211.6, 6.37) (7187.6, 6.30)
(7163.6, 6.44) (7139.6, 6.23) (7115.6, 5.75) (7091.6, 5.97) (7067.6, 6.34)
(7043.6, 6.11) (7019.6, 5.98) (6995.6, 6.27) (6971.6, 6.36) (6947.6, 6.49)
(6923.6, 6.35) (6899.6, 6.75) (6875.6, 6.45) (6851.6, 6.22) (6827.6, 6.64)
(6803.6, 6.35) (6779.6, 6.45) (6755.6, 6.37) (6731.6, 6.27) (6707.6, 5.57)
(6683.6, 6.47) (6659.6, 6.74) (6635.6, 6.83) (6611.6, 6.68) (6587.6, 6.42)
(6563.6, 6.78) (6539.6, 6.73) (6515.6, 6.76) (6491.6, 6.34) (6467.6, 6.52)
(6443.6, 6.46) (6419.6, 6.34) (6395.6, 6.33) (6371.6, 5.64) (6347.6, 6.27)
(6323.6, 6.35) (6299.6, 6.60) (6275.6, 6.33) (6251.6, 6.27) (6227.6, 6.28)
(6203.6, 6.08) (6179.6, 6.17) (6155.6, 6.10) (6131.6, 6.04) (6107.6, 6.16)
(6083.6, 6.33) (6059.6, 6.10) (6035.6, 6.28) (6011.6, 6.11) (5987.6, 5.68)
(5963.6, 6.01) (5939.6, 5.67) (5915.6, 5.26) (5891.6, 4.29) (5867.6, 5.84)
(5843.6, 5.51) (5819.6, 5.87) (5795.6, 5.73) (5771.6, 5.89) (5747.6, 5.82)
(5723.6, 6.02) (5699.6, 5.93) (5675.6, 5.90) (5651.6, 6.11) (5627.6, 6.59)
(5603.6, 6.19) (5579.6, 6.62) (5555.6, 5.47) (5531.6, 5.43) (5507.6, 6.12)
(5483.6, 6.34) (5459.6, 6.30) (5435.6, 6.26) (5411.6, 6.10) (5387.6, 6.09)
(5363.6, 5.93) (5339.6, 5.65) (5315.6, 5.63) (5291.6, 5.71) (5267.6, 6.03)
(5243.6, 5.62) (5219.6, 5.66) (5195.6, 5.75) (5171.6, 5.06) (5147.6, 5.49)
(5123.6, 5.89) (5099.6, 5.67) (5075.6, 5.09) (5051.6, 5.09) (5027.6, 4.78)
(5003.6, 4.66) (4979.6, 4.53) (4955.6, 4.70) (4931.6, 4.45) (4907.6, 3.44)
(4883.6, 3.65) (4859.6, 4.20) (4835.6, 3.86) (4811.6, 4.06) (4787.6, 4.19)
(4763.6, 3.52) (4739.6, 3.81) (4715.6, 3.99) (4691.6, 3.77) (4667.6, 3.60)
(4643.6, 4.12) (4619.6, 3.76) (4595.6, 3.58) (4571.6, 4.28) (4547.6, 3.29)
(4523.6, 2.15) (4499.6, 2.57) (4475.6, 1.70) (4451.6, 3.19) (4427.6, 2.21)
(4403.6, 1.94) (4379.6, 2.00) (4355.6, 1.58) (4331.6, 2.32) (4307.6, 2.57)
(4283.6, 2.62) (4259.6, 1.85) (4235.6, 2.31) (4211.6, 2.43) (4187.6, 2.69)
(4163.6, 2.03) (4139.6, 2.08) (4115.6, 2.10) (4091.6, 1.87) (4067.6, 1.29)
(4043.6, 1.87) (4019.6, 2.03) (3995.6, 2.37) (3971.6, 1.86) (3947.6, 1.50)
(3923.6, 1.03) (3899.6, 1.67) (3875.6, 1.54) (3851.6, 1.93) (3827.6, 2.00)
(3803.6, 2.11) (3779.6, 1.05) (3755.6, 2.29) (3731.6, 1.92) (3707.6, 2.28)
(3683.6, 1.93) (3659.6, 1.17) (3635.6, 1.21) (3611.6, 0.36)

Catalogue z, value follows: 0.138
